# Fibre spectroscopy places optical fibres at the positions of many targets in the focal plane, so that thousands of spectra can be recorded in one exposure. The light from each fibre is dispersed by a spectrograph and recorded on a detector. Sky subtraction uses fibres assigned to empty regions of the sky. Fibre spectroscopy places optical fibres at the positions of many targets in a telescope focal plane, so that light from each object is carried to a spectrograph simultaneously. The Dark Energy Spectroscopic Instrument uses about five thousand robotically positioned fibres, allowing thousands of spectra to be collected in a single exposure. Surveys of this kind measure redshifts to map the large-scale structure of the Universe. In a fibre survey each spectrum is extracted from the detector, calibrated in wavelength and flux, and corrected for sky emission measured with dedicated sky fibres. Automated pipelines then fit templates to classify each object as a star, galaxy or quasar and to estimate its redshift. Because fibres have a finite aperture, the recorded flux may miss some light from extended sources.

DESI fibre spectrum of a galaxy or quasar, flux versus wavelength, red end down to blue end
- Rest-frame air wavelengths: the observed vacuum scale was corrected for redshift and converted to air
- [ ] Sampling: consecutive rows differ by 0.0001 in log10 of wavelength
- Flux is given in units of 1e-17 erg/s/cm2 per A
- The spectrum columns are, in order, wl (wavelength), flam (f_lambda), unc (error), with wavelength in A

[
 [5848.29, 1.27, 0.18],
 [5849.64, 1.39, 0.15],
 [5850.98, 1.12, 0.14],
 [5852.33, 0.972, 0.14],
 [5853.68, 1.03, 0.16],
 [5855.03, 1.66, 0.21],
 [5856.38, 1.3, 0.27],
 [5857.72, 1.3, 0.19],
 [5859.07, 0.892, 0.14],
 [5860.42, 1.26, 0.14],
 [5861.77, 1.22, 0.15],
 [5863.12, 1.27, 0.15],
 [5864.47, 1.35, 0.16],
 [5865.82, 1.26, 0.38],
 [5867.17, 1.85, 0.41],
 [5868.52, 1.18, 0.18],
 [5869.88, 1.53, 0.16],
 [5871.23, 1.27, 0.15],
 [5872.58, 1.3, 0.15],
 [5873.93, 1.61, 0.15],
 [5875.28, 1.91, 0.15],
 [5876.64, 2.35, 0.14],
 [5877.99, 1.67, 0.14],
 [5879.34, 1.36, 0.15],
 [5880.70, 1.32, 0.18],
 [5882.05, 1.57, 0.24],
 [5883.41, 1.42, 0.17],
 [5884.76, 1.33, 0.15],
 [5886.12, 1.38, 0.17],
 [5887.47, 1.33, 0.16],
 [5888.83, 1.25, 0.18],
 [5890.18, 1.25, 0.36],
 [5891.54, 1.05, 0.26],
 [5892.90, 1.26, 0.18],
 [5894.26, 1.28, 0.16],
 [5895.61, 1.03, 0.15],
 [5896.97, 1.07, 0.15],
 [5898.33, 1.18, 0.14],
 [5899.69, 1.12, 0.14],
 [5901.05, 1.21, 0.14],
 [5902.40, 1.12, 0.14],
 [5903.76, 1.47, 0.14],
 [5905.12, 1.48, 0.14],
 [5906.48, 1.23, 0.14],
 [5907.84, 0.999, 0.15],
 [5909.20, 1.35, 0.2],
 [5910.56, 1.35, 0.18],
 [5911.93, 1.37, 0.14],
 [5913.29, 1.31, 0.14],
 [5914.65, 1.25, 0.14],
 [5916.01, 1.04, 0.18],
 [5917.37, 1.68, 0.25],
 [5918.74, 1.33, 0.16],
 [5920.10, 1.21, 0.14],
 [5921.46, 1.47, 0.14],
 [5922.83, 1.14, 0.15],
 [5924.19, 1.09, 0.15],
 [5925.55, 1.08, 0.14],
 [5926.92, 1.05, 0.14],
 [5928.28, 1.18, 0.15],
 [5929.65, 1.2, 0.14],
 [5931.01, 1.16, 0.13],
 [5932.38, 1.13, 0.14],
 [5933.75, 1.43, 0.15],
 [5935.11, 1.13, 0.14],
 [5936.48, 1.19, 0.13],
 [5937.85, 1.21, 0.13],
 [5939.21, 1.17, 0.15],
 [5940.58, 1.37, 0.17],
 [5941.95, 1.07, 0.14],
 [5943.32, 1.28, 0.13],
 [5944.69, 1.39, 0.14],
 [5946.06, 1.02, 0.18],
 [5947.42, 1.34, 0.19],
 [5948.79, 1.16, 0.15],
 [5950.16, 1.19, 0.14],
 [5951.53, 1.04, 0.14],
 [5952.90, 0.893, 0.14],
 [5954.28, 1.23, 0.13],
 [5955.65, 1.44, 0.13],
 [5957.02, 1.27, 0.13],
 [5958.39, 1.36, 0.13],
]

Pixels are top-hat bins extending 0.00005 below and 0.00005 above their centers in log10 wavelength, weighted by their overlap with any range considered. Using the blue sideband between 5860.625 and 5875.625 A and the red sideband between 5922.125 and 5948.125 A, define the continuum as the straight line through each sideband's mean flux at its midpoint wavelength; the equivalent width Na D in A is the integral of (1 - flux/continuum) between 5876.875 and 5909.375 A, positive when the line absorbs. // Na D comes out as 1.0 A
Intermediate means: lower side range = 1.42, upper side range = 1.19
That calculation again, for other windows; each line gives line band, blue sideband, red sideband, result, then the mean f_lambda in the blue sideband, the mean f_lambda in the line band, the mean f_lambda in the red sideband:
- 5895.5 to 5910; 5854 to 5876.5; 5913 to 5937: 0.9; 1.4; 1.21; 1.23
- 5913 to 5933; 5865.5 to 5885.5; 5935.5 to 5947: 1.3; 1.53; 1.22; 1.21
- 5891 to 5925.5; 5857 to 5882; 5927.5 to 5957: 1.9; 1.44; 1.24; 1.2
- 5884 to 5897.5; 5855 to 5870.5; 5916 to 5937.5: 0.6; 1.33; 1.23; 1.22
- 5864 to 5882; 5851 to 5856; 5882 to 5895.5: -4.1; 1.21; 1.54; 1.29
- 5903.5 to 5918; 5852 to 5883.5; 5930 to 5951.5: -0.2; 1.42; 1.32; 1.21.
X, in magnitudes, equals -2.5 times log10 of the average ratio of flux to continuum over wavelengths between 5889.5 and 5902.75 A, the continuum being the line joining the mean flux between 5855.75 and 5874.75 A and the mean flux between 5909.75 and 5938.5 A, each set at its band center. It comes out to 0.11 mag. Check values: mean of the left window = 1.33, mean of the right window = 1.24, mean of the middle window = 1.16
